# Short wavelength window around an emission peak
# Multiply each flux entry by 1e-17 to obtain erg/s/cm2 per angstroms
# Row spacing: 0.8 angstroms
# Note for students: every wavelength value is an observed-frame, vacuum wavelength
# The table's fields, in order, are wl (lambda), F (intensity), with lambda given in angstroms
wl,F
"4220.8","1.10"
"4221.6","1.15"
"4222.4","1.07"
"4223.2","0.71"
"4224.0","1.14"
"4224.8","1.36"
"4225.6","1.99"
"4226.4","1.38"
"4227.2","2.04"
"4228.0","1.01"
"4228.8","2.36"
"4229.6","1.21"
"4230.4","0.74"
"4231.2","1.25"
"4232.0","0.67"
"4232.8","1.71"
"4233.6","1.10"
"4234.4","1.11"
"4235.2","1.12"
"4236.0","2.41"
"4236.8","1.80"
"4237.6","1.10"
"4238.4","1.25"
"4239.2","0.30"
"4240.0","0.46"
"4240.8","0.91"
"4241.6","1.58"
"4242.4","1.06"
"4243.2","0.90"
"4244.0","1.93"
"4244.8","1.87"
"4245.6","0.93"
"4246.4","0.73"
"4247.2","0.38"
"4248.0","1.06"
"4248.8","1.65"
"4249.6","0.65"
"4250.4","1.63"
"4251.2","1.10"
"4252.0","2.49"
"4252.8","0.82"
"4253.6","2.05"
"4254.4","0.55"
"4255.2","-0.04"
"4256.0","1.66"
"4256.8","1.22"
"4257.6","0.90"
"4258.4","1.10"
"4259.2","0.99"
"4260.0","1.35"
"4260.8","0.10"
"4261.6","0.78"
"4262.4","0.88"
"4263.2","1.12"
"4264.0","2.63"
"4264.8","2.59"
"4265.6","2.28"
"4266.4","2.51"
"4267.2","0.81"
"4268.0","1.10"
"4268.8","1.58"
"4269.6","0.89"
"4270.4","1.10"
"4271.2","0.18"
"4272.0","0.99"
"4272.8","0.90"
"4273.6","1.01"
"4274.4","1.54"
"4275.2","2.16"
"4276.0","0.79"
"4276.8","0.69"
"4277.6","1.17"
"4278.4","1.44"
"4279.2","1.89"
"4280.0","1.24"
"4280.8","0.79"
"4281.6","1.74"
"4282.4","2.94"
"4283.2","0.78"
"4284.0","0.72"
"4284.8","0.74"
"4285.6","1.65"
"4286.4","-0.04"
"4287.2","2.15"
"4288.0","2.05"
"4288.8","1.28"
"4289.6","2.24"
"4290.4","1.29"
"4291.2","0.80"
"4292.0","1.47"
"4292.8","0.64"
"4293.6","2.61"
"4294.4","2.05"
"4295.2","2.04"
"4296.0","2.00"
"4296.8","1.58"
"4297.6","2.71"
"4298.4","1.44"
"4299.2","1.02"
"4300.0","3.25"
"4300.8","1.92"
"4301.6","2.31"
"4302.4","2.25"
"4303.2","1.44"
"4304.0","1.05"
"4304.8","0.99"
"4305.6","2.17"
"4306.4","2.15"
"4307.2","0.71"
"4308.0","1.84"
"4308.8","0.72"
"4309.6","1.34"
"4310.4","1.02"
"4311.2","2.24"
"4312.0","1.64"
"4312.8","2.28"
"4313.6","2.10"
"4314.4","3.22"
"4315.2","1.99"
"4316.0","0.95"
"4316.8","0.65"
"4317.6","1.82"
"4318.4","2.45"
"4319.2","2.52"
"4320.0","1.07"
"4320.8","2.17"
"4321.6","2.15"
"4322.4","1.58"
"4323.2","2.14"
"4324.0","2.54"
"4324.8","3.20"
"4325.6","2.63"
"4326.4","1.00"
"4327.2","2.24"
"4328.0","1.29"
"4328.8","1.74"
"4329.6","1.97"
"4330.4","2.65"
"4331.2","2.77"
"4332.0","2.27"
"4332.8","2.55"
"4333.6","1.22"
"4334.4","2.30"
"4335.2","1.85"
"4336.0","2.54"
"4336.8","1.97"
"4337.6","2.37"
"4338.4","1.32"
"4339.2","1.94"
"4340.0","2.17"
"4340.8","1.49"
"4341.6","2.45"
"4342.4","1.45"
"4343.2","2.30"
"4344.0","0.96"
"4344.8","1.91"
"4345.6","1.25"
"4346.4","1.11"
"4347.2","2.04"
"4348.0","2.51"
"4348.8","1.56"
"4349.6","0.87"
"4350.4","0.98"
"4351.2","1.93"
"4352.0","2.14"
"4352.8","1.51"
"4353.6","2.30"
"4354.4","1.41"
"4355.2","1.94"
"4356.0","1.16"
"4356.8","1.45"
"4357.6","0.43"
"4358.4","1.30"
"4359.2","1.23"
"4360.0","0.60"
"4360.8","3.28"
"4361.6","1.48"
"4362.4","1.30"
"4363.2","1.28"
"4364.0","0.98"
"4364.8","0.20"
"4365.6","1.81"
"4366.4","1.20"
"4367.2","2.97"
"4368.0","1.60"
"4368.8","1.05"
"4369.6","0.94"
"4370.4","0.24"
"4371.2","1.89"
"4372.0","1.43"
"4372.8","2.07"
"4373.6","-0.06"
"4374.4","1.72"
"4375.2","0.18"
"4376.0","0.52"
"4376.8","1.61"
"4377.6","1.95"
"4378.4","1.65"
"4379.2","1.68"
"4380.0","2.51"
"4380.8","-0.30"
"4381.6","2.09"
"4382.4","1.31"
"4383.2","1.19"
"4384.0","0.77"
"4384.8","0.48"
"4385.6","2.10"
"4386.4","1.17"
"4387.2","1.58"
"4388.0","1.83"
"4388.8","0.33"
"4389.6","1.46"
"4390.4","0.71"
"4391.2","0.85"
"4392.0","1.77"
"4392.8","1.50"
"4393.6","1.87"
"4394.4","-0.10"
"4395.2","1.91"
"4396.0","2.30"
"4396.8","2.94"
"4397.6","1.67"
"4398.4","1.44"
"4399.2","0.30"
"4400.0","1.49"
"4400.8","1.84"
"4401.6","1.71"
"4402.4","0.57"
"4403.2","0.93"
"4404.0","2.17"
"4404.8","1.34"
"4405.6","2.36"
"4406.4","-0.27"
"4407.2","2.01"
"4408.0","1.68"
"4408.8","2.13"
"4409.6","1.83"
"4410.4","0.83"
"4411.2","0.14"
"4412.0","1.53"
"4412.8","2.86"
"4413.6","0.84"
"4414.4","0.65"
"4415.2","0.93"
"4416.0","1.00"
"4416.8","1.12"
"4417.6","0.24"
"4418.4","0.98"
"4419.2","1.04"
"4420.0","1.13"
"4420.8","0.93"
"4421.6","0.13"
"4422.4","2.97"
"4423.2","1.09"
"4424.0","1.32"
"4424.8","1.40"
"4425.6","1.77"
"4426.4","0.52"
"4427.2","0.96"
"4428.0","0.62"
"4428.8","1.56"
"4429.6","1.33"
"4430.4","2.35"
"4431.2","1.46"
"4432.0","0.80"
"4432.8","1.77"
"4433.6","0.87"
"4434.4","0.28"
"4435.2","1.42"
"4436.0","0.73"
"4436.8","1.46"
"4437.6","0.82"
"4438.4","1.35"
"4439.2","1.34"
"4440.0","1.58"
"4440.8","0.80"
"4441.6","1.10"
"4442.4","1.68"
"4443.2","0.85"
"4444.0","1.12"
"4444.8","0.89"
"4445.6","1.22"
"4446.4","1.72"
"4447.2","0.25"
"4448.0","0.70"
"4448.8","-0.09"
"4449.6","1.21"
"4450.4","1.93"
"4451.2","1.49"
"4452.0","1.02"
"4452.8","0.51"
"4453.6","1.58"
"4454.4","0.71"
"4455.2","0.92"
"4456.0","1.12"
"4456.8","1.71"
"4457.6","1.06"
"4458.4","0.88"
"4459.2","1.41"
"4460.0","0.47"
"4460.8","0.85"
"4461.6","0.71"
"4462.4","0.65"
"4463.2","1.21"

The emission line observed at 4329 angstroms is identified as C III] 1909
